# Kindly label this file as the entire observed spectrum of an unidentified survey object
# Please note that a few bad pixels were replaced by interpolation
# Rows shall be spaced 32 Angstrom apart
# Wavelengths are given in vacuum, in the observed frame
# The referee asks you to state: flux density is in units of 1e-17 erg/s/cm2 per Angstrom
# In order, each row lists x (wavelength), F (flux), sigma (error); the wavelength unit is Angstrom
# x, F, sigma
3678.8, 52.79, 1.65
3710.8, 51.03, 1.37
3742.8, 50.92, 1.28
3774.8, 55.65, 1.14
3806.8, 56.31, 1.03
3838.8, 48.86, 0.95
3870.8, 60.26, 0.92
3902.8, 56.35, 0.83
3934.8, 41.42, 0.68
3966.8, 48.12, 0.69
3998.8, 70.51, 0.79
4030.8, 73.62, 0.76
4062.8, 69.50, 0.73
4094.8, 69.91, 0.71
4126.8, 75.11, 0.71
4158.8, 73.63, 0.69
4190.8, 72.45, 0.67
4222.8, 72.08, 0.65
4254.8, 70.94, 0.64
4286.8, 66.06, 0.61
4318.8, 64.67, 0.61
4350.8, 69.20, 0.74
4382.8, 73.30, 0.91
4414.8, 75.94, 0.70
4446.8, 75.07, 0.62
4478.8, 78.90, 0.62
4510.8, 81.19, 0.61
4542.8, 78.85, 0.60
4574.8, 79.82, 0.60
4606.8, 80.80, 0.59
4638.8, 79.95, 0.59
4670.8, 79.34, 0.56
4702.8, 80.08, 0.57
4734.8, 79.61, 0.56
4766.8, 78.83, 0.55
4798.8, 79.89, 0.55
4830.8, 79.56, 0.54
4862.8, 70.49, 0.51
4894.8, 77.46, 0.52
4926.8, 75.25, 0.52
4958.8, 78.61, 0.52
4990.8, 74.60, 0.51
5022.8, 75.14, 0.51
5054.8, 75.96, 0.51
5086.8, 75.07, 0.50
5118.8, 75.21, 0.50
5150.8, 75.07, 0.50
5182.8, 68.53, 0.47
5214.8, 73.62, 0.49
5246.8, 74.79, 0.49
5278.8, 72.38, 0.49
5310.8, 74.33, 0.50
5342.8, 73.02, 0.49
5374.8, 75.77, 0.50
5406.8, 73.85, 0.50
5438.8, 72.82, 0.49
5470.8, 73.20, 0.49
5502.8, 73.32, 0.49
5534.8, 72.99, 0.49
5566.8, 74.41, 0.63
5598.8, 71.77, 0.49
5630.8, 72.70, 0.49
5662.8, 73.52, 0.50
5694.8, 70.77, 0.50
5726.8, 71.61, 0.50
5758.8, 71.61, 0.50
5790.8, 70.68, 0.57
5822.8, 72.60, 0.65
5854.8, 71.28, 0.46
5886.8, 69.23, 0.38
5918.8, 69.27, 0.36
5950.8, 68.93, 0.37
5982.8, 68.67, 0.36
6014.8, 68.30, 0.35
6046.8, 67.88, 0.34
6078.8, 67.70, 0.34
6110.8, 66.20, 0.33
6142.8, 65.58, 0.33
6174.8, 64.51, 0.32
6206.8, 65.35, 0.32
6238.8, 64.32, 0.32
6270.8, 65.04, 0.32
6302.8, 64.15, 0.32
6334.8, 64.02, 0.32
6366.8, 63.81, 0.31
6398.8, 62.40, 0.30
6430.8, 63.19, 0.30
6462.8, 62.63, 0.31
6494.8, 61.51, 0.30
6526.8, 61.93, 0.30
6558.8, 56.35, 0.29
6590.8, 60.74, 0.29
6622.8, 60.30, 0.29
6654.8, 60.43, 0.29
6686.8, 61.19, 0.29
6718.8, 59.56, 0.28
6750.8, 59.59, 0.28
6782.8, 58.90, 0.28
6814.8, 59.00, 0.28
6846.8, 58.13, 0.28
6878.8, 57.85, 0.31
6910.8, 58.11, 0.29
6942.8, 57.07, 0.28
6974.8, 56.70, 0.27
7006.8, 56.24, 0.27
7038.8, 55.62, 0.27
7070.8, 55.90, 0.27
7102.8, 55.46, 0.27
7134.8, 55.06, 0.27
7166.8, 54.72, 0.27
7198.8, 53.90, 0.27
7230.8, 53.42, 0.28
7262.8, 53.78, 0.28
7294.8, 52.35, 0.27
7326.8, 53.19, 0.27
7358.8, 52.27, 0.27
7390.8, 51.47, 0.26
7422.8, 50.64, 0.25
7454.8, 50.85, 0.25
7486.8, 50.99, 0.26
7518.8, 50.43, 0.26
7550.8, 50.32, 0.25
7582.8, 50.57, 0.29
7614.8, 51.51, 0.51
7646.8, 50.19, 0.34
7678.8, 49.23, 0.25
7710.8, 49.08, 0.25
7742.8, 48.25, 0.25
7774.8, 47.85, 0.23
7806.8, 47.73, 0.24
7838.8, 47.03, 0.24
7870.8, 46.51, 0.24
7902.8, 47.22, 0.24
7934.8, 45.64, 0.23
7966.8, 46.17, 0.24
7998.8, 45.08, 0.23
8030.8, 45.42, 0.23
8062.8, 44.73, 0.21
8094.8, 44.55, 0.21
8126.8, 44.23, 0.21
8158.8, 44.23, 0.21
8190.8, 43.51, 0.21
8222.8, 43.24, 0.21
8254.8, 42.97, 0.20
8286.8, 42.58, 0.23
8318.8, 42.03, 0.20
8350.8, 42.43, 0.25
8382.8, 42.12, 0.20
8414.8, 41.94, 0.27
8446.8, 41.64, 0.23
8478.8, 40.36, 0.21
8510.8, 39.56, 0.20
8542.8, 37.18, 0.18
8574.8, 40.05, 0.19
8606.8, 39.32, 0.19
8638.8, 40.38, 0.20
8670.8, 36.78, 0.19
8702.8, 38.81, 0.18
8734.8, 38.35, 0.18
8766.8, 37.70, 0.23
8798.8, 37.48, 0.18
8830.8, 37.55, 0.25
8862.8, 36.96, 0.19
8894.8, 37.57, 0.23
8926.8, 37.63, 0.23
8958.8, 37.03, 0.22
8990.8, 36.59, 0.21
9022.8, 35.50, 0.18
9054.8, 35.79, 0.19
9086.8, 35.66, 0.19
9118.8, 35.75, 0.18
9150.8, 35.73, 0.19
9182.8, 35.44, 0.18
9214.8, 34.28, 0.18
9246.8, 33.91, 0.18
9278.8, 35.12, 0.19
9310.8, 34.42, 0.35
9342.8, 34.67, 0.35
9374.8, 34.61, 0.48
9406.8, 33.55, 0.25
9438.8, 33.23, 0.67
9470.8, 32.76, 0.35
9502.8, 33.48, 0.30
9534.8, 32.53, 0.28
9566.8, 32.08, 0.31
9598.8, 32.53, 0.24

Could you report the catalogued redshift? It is 0.00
